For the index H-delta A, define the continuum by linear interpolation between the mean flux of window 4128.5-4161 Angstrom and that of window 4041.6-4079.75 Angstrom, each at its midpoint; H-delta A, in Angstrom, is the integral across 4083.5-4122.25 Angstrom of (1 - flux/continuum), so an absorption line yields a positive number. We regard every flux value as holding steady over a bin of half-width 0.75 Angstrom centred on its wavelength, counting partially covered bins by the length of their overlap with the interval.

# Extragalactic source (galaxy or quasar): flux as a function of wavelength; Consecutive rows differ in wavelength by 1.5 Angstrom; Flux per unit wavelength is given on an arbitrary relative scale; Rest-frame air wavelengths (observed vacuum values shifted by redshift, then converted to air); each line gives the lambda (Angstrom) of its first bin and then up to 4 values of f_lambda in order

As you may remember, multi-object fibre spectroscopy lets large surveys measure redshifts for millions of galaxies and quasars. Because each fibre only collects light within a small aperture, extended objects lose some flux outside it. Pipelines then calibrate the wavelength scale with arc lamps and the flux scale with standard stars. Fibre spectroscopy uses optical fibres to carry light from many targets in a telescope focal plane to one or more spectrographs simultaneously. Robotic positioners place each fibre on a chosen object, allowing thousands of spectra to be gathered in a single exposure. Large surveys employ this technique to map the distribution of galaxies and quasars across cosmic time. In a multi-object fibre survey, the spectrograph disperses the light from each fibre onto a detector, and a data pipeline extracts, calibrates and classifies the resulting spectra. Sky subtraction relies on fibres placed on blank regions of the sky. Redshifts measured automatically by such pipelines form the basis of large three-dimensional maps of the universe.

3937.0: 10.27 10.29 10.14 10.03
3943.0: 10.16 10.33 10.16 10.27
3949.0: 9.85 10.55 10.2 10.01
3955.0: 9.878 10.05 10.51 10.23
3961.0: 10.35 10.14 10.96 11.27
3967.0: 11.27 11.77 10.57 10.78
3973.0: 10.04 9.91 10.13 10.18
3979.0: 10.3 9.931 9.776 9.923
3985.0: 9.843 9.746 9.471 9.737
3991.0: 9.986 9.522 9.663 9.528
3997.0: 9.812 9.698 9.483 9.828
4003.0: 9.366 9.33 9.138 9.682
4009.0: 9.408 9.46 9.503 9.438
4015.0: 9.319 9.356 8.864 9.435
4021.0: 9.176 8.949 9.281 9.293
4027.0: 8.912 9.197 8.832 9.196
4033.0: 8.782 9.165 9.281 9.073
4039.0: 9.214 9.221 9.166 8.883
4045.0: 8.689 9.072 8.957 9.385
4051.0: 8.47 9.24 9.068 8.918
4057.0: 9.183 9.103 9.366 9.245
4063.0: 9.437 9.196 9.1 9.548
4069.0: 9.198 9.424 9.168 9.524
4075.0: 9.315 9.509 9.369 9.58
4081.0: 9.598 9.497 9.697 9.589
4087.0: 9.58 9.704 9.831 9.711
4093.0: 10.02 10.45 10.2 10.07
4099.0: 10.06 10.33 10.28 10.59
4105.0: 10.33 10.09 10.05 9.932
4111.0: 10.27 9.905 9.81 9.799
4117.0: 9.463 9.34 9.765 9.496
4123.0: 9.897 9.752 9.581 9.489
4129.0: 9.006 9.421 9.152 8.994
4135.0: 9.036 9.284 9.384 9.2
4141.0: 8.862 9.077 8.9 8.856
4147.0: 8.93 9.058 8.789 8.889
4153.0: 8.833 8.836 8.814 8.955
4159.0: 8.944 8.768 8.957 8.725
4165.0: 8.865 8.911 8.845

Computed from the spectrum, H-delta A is -3.6 Angstrom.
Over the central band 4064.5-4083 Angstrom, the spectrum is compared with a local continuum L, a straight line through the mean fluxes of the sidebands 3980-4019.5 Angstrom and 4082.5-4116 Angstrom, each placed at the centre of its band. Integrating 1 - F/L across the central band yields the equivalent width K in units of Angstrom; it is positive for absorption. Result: 0.93 Angstrom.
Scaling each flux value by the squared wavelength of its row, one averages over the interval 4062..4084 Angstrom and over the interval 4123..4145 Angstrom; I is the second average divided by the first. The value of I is 1.01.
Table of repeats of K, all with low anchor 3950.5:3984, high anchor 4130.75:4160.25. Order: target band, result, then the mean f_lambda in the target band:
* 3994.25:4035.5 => 2.86 Angstrom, 9.32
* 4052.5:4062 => 0.52 Angstrom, 9.15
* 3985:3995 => 0.50 Angstrom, 9.7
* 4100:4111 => -1.09 Angstrom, 10.2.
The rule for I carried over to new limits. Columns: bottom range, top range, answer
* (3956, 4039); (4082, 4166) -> 1.04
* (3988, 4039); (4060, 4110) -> 1.08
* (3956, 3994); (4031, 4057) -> 0.91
